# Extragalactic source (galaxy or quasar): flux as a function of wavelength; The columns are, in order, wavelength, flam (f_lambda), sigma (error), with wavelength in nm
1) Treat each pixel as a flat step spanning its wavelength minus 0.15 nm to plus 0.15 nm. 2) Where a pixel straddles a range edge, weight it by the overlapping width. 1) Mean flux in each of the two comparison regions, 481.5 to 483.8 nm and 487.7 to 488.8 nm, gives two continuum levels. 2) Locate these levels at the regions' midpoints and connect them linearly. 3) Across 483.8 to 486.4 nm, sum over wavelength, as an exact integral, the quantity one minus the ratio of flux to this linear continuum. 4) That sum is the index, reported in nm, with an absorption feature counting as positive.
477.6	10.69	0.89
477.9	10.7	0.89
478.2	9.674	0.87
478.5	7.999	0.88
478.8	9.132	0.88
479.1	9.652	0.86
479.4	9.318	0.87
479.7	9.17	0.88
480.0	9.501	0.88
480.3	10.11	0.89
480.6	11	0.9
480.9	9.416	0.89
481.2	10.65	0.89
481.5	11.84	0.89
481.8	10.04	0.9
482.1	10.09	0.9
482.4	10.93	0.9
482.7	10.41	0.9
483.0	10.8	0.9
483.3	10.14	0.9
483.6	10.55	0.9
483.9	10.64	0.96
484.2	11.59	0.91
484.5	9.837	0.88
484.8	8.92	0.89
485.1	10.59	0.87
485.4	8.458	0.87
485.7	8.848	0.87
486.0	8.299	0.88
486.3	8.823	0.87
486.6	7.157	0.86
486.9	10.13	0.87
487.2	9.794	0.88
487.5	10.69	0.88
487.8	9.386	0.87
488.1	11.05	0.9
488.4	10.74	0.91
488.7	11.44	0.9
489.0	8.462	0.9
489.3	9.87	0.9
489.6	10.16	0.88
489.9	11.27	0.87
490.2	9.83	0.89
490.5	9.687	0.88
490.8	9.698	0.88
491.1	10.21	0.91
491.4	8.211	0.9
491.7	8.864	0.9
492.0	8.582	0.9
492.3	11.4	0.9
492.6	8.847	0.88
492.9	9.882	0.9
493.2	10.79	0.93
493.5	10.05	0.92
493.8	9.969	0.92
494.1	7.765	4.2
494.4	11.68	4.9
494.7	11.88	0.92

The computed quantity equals 0.25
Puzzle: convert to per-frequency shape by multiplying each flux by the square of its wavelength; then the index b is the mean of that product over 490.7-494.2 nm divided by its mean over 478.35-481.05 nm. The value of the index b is 1.1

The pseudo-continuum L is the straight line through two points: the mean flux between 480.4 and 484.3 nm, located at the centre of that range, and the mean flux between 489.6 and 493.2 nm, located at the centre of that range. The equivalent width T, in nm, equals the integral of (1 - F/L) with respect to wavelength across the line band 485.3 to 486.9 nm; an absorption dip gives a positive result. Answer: 0.276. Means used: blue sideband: 10.6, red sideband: 9.75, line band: 8.48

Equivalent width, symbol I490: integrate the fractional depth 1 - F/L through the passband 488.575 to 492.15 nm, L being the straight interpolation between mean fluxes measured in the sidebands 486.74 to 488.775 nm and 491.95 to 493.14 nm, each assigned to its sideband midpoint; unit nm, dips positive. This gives 0.153 nm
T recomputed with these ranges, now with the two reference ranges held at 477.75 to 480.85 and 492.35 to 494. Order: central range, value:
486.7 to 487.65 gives -0.02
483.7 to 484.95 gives -0.07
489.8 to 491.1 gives -0.03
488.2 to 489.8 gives -0.06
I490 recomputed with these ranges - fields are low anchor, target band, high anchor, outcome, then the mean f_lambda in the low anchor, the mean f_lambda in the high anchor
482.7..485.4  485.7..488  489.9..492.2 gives 0.173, 10.3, 9.47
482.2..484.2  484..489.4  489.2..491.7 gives 0.293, 10.6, 9.81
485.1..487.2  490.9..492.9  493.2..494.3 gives 0.000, 8.84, 9.58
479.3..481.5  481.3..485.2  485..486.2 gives -0.430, 10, 8.98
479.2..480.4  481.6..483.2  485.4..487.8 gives -0.196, 9.51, 9.08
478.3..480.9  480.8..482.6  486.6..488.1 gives -0.178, 9.48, 9.82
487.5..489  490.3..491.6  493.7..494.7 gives 0.107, 10.4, 10.1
